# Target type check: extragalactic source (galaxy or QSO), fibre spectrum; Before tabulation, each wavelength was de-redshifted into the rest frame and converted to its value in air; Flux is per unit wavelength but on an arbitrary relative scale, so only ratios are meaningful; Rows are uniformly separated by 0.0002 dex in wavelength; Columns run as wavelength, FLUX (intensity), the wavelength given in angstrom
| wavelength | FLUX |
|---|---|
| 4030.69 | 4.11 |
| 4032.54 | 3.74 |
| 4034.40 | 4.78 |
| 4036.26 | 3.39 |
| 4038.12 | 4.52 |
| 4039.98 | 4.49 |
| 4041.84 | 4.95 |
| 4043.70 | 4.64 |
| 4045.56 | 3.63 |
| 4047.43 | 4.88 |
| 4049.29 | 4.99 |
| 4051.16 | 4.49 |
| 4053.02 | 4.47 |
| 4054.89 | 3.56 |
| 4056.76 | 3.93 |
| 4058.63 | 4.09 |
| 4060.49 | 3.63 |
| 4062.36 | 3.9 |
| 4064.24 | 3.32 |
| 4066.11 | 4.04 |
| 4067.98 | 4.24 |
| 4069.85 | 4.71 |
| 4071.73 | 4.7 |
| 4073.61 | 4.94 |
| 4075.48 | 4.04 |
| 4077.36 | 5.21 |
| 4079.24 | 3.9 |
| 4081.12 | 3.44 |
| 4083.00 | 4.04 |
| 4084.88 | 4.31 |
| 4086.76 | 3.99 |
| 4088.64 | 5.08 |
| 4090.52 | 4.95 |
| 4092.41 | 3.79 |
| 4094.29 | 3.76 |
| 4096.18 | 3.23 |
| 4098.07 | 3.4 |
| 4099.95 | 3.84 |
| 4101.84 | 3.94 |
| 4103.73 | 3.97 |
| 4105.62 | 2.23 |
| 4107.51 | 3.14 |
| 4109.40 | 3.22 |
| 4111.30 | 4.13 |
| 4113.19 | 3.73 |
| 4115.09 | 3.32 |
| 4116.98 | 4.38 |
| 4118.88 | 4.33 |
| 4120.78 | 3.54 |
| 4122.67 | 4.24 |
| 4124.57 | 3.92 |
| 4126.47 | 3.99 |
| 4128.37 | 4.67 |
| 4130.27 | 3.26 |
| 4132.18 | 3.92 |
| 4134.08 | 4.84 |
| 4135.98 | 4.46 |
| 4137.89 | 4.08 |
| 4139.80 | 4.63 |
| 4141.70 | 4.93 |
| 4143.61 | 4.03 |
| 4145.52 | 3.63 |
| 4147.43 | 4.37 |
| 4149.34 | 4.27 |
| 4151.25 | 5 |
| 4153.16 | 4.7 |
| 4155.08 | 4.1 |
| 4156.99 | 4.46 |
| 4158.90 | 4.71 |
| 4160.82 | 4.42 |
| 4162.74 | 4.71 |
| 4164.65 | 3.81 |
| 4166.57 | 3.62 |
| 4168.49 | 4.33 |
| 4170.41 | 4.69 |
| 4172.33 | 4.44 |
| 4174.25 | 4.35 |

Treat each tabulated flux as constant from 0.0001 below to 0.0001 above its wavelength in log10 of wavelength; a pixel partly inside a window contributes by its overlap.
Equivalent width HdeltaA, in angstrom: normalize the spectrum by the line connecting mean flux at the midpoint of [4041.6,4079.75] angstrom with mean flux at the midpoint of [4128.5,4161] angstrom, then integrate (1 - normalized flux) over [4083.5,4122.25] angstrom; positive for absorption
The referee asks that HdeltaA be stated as 4.5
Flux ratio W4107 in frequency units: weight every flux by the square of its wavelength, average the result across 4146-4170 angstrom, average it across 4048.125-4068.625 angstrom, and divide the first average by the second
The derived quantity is 1.13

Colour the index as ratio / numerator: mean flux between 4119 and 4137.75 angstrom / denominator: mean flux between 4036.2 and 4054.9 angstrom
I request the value 0.92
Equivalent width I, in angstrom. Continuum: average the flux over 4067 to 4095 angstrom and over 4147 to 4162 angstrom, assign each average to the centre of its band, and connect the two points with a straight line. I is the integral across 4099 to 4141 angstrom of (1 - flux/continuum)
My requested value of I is 5.0 angstrom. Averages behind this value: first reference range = 4.34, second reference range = 4.51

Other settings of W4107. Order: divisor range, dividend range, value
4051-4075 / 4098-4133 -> 0.93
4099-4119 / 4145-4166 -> 1.23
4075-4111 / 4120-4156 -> 1.12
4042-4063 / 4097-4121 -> 0.88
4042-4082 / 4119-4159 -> 1.04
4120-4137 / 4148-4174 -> 1.09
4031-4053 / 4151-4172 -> 1.06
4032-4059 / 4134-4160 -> 1.08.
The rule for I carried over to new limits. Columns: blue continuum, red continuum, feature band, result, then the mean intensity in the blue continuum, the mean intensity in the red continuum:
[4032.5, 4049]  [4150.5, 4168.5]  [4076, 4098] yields 1.3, 4.39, 4.38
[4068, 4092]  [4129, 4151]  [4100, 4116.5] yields 3.2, 4.42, 4.25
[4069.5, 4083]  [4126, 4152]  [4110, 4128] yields 1.5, 4.38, 4.29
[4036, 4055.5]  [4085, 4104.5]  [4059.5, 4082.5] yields 0.2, 4.41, 4.01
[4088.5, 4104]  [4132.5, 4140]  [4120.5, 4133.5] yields 1.0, 3.94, 4.44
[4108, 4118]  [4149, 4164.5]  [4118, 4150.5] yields -0.6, 3.73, 4.52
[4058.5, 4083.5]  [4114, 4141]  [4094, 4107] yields 2.1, 4.16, 4.12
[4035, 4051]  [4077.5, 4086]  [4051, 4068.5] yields 1.4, 4.45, 4.04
